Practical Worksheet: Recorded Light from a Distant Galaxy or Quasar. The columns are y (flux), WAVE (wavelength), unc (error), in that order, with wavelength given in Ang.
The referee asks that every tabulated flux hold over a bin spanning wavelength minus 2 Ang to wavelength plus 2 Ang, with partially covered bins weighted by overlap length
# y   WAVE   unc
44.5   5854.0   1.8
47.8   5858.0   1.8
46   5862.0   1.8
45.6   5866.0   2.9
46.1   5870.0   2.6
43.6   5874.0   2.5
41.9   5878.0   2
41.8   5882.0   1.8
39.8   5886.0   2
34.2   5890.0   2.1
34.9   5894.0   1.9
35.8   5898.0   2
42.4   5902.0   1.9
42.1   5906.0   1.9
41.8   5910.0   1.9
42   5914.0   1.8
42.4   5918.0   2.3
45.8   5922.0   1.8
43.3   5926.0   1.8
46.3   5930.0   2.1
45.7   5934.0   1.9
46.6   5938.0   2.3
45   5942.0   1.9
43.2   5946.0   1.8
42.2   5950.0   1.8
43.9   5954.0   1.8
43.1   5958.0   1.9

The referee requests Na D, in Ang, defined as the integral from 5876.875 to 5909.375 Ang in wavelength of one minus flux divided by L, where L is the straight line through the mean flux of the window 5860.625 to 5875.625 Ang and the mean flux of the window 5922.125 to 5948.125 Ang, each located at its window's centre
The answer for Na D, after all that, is 4.4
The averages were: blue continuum 45.3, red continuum 45.1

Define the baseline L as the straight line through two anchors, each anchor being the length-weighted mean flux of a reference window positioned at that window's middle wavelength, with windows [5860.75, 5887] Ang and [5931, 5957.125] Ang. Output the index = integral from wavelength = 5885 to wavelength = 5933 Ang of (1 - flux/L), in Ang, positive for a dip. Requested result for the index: 3.3 Ang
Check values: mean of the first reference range 43.6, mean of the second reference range 44.4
